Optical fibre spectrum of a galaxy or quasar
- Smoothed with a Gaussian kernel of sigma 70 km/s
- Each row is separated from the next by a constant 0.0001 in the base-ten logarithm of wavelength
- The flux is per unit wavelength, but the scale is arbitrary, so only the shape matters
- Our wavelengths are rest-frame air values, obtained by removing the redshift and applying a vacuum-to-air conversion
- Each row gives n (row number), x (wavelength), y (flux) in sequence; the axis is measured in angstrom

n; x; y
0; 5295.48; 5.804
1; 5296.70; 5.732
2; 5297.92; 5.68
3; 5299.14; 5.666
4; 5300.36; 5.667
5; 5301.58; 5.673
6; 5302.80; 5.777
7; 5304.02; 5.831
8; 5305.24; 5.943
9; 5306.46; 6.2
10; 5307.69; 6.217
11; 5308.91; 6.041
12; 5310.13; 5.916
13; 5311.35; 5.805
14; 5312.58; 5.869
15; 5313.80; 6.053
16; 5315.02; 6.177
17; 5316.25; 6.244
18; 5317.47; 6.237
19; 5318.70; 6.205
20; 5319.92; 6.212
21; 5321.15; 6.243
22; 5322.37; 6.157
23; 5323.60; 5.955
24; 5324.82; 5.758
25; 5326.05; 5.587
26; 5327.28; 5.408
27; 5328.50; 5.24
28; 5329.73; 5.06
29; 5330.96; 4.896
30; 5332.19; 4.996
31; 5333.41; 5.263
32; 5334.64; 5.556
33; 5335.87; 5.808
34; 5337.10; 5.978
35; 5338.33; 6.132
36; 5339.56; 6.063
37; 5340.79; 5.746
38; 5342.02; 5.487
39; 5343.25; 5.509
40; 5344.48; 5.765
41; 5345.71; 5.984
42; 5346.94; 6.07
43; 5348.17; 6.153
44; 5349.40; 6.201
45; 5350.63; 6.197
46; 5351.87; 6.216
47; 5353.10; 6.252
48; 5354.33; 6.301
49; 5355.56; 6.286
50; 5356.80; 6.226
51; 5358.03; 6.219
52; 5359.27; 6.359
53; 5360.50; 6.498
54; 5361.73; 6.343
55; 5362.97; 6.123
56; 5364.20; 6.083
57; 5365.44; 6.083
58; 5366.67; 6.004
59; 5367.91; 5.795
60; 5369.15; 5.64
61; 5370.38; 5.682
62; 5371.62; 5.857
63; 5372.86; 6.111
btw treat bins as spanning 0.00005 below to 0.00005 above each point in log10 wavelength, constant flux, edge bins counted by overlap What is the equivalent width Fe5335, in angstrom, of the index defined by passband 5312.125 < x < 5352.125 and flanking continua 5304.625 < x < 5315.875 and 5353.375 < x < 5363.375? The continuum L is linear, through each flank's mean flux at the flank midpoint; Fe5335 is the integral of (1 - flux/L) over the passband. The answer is 2.09 angstrom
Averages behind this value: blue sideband 6.03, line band 5.83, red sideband 6.3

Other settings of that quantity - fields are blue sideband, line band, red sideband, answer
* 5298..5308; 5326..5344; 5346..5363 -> 1.7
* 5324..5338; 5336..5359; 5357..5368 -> -0.8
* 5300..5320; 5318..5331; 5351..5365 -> 0.7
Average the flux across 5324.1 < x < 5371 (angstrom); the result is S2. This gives 5.87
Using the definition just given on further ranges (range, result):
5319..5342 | 5.67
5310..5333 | 5.78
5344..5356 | 6.15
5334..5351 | 5.9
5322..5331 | 5.53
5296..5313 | 5.86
